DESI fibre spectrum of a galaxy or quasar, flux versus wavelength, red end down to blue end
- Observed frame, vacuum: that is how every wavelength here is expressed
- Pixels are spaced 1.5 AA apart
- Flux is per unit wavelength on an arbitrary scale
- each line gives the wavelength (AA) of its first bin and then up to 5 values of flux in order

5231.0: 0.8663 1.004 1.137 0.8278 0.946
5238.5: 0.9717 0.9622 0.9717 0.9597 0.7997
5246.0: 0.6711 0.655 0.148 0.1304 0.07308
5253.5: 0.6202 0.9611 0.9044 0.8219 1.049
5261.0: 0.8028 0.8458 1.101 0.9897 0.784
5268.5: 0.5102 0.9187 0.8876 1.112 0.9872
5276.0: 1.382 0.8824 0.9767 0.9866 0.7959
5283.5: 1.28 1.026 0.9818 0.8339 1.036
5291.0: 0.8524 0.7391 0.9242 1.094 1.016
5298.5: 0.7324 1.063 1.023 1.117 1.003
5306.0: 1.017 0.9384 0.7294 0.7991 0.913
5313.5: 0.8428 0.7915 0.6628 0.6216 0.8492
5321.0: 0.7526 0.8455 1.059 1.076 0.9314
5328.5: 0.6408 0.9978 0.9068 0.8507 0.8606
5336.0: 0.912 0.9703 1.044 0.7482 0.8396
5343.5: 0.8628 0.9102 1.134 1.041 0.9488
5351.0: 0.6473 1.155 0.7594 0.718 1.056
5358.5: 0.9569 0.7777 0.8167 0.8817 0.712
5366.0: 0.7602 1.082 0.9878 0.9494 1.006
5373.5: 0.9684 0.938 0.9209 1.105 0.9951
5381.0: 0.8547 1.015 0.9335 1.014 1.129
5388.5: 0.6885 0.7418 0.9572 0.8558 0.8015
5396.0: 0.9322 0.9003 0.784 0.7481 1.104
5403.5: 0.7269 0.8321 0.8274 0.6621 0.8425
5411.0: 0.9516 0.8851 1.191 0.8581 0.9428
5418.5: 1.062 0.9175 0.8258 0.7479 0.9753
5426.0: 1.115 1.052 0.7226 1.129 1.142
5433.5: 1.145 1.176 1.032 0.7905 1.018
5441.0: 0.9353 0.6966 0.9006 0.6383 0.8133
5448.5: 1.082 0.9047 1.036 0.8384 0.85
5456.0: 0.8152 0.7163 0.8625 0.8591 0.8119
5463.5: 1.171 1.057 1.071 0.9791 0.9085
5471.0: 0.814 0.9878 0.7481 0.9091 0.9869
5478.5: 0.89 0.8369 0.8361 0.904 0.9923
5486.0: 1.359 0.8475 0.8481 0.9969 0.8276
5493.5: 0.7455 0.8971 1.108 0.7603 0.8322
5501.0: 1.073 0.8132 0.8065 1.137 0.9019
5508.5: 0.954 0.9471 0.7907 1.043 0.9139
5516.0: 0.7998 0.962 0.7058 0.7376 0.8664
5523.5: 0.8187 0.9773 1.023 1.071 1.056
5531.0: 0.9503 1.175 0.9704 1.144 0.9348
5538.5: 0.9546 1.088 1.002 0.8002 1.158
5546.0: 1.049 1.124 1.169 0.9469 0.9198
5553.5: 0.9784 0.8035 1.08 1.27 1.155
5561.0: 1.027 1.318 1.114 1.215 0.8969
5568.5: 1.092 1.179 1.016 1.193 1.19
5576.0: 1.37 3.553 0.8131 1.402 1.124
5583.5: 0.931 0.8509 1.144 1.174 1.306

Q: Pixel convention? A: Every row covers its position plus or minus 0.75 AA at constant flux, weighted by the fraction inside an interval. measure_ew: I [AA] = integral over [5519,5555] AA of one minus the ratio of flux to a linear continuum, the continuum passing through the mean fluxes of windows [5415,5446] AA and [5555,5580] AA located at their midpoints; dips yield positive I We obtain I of 6.32 AA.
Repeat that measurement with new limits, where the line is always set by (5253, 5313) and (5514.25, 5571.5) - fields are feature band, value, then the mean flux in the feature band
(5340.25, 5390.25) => 2.30 AA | 0.917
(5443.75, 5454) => 1.03 AA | 0.886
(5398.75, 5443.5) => 2.19 AA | 0.929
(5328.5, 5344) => 1.06 AA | 0.887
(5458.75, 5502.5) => 2.96 AA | 0.927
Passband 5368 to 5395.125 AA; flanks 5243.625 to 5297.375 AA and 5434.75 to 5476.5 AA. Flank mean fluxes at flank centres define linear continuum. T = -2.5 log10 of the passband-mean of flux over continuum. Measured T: -0.07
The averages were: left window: 0.849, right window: 0.905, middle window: 0.939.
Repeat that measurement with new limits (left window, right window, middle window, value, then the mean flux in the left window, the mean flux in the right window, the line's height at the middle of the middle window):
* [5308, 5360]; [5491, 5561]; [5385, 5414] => 0.04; 0.876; 0.963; 0.906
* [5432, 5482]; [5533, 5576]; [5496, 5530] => 0.10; 0.916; 1.07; 1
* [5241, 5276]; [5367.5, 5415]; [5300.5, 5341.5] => -0.05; 0.781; 0.914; 0.844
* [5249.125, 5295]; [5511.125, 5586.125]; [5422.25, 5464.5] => 0.08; 0.865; 1.08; 0.996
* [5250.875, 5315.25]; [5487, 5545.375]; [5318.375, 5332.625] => 0.03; 0.907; 0.935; 0.912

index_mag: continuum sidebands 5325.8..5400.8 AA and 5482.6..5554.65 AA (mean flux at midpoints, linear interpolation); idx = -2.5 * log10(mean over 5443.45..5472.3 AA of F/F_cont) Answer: 0.04 mag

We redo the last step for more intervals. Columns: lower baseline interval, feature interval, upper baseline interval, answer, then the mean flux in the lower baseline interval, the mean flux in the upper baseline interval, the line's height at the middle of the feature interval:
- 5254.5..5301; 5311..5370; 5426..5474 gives 0.07 mag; 0.945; 0.934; 0.941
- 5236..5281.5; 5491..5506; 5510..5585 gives 0.15 mag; 0.827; 1.08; 1.03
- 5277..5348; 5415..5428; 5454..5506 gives -0.03 mag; 0.914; 0.915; 0.915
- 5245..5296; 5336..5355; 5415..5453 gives -0.03 mag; 0.845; 0.945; 0.891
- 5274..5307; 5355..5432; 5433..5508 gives 0.04 mag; 0.988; 0.919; 0.948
